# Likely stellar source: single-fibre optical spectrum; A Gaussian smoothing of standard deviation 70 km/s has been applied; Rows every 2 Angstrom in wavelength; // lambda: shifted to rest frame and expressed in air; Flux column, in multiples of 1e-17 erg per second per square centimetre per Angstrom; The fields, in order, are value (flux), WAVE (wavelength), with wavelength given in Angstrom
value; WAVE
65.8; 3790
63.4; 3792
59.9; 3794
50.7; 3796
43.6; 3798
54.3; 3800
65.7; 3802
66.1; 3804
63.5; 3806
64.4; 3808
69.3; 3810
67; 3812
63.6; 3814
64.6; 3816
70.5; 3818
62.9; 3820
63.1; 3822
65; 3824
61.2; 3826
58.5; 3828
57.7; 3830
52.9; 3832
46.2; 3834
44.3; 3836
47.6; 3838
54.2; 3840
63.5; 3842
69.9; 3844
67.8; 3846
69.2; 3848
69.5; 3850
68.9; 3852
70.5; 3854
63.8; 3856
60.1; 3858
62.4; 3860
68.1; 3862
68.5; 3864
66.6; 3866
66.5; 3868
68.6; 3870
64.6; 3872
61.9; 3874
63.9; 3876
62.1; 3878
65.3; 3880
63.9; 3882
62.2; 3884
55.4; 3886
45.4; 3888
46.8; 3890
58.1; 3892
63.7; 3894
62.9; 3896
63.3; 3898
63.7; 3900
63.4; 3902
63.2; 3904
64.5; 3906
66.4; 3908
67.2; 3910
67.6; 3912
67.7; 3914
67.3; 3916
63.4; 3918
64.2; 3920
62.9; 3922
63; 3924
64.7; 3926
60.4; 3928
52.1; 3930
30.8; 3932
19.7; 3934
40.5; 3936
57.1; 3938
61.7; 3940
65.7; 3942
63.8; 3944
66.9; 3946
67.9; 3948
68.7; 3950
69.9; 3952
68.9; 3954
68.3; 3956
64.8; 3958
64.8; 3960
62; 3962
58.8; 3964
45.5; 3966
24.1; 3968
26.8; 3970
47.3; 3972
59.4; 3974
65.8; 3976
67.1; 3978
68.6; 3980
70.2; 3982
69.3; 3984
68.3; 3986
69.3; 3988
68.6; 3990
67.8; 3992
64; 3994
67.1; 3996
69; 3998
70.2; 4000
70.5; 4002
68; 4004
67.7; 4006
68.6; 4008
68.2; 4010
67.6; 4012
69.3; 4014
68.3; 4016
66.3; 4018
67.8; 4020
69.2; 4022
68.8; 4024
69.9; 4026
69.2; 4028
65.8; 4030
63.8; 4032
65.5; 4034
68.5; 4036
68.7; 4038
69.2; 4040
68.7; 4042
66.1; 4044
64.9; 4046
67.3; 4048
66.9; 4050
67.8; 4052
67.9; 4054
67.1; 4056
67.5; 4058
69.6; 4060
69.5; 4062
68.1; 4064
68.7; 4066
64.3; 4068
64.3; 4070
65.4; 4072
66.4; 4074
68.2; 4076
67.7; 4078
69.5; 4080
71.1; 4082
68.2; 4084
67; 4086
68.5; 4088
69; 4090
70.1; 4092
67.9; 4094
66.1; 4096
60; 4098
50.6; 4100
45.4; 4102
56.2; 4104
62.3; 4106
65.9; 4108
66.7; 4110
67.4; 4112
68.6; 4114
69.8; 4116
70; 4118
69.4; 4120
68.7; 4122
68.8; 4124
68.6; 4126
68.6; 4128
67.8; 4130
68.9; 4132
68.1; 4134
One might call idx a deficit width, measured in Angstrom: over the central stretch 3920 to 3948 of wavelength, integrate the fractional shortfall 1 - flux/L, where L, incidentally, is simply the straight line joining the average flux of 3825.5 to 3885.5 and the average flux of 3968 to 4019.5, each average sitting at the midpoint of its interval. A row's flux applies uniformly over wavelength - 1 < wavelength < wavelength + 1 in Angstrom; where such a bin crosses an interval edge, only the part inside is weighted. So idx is 3.6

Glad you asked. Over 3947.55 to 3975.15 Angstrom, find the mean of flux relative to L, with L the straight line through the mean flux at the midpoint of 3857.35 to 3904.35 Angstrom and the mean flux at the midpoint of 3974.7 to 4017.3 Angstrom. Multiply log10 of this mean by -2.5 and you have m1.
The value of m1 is 0.168 mag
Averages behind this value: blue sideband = 62.1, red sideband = 68.2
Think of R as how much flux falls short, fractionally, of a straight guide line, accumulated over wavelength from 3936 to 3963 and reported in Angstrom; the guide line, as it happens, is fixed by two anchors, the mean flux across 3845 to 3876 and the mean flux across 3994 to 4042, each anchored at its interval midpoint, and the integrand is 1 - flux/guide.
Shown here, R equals 1.1 Angstrom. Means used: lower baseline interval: 66.4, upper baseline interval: 68.1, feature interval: 64.5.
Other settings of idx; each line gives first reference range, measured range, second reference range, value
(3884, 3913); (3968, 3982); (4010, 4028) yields 2.4 Angstrom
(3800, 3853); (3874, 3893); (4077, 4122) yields 1.3 Angstrom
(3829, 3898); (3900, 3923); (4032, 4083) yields -0.9 Angstrom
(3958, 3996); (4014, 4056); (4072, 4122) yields -3.4 Angstrom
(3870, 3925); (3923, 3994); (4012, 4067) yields 6.5 Angstrom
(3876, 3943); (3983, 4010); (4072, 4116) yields -2.8 Angstrom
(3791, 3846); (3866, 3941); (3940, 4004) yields 2.2 Angstrom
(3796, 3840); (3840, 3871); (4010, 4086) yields -3.0 Angstrom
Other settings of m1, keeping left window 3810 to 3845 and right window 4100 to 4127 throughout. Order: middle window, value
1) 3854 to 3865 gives -0.08 mag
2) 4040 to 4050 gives -0.06 mag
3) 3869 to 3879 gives -0.06 mag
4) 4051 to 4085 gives -0.06 mag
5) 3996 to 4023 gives -0.09 mag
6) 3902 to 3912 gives -0.07 mag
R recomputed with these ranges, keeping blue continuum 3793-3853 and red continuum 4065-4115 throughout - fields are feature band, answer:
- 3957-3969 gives 1.85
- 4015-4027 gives -0.83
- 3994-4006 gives -0.91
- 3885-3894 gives 1.32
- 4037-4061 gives -1.22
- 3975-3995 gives -1.43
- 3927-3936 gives 3.14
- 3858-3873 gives -1.10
